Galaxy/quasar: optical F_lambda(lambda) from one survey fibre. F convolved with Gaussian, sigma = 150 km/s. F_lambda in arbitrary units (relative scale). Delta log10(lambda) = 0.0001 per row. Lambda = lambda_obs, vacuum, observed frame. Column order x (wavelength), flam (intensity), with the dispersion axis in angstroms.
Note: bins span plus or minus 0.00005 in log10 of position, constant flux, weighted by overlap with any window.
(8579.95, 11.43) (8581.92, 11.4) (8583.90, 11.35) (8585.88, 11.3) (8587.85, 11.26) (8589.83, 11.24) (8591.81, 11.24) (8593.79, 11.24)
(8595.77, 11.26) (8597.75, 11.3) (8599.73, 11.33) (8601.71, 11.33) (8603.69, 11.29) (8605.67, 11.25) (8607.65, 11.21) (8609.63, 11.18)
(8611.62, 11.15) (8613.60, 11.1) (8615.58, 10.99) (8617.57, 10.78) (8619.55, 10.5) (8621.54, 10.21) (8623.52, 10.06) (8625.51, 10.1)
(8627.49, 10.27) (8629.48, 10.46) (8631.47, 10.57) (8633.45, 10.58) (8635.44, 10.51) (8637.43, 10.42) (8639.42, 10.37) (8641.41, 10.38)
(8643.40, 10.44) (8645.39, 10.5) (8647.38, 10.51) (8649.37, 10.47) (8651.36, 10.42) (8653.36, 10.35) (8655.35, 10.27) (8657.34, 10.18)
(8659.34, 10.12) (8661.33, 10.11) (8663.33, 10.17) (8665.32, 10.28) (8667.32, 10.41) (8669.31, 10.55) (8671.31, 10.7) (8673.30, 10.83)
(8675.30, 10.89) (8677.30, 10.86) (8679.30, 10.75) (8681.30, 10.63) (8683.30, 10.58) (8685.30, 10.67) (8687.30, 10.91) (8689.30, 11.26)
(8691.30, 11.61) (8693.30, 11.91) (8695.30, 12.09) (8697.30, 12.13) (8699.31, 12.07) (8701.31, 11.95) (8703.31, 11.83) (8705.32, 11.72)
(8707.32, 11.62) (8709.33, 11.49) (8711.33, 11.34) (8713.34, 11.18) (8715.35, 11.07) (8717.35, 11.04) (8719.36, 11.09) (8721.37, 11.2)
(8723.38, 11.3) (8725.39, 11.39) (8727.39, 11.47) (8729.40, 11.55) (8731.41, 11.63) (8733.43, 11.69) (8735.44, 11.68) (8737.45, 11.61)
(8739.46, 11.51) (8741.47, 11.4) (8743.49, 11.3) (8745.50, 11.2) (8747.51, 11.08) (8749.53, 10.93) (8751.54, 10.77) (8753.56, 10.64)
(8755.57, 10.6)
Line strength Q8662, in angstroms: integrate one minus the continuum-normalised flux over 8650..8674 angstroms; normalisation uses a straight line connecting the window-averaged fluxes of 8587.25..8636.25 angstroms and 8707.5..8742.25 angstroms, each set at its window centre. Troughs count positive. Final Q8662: 1.6 angstroms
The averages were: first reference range 10.9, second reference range 11.4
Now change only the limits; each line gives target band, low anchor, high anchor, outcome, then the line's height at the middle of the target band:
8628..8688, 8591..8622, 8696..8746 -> 4.19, 11.3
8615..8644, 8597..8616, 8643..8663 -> 0.92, 10.8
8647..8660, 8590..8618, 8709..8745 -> 1.09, 11.3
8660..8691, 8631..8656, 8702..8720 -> 0.68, 10.9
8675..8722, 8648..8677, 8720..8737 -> -1.44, 11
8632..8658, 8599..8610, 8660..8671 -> 0.54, 10.6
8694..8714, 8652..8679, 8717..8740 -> -1.28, 11.1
